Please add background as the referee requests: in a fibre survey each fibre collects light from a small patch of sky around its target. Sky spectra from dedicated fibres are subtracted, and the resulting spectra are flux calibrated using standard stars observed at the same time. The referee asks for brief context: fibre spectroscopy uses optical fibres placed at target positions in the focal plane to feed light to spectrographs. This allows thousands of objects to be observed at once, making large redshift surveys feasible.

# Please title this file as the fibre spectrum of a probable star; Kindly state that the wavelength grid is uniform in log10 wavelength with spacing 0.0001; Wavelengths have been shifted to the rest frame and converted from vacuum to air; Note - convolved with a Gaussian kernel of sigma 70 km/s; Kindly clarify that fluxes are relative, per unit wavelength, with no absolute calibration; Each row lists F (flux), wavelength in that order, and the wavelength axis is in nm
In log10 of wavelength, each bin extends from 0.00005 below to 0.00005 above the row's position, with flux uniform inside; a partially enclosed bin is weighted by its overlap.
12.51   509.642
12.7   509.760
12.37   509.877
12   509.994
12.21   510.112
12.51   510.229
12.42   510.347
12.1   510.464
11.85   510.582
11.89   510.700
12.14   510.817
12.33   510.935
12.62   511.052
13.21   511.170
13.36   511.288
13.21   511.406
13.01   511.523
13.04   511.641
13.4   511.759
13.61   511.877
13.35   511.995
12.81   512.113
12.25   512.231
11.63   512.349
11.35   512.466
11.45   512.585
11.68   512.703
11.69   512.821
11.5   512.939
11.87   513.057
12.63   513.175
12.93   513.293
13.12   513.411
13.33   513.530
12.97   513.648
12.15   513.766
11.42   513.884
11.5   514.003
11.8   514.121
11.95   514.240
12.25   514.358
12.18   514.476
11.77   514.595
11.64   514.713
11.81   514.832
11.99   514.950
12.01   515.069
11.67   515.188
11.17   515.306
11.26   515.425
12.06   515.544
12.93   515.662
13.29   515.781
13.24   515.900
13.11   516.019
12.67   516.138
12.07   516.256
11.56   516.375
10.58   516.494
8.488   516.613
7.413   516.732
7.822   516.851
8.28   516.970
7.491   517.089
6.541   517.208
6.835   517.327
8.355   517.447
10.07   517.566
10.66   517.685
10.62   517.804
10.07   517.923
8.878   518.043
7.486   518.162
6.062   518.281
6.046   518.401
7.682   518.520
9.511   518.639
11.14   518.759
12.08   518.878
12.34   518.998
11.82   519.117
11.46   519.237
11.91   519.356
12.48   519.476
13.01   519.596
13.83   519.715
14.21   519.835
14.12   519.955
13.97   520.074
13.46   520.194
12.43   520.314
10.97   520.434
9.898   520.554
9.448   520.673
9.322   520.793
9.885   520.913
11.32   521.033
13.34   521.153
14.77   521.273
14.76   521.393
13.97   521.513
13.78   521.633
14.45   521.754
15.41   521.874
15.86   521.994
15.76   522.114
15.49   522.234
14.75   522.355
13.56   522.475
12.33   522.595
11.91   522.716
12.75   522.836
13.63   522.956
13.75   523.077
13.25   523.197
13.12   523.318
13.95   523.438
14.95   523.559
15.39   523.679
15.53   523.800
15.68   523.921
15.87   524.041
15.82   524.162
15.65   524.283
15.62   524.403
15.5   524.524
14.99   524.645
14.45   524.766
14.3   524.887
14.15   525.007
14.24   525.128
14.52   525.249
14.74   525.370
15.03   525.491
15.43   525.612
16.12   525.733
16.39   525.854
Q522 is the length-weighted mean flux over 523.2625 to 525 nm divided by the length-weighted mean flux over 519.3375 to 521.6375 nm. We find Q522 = 1.2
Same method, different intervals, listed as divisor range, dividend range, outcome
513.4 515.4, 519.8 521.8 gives 1.05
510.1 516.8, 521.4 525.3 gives 1.20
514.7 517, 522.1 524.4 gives 1.27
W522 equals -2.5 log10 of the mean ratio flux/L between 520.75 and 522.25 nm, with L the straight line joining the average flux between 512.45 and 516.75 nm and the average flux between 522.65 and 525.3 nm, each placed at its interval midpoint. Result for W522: 0.01 mag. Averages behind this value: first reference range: 11.9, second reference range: 14.5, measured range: 13.7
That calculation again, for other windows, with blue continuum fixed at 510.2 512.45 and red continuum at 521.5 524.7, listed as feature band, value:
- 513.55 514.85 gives 0.10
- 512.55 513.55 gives 0.06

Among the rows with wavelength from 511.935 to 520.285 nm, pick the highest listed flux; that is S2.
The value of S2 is 14.21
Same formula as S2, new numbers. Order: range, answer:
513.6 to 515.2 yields 12.97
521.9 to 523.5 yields 15.86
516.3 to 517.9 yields 11.56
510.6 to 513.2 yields 13.61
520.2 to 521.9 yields 15.41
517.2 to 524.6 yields 15.87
